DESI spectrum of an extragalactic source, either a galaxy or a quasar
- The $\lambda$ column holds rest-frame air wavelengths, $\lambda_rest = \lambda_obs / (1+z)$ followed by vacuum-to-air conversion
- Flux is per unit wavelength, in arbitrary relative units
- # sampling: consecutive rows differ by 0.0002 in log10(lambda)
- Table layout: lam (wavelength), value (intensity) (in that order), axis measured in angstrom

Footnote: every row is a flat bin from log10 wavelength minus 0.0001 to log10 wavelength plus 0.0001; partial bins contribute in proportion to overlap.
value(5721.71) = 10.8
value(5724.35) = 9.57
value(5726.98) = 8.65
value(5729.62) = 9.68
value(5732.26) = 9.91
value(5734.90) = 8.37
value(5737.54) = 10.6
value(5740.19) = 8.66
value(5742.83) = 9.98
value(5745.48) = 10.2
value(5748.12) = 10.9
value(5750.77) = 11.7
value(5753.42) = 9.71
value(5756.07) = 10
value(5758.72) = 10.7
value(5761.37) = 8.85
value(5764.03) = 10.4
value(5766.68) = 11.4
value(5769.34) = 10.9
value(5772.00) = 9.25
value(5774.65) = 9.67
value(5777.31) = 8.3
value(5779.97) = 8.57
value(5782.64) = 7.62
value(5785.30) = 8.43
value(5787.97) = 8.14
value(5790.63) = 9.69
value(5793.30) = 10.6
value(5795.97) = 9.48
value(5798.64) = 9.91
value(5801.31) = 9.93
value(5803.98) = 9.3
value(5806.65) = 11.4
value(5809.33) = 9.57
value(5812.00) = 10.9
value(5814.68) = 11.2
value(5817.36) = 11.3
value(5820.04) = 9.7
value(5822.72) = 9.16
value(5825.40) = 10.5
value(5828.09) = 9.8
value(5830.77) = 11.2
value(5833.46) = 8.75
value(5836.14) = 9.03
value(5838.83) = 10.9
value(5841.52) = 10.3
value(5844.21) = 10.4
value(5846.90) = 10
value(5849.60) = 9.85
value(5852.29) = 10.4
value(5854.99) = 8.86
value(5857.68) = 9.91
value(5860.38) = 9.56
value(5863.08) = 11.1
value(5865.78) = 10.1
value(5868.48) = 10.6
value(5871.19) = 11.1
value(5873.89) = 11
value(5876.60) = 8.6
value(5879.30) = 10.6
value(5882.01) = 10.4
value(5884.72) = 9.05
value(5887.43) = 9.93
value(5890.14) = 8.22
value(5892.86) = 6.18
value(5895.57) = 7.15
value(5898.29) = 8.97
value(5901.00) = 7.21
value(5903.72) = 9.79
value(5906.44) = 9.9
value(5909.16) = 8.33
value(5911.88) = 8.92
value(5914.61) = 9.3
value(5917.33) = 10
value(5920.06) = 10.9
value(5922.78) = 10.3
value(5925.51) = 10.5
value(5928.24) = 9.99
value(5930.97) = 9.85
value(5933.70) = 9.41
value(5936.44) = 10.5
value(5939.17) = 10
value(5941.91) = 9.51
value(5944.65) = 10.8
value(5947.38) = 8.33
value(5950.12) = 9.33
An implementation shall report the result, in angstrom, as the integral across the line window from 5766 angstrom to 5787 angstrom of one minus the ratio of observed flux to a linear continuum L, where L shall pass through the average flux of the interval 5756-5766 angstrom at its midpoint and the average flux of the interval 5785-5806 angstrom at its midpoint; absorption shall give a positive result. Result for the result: 1.4 angstrom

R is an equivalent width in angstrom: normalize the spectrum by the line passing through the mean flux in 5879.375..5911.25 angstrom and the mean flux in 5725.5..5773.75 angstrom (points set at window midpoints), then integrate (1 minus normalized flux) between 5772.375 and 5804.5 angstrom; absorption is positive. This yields 1.7 angstrom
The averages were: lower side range 9.99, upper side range 8.73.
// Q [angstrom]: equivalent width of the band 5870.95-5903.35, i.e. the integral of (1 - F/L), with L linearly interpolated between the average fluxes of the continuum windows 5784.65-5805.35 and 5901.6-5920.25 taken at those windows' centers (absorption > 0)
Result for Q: 1.5 angstrom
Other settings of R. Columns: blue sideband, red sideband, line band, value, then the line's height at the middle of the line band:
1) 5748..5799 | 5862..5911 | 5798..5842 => -2.9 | 9.53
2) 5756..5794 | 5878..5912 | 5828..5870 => -4.6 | 9.06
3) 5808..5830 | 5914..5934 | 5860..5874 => -0.6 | 10.2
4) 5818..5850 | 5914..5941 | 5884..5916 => 4.7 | 10.1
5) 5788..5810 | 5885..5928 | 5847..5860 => -0.4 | 9.47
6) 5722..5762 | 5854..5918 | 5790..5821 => -2.0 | 9.65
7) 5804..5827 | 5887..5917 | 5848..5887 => -3.4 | 9.28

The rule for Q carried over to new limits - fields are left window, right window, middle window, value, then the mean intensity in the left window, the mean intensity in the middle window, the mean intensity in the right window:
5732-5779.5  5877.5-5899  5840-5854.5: -1.5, 9.95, 10.1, 8.8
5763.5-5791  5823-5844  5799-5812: -0.6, 9.26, 10.1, 10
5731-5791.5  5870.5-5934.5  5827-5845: -1.0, 9.65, 10.1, 9.38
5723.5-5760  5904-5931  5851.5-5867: -0.2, 9.91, 9.97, 9.8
